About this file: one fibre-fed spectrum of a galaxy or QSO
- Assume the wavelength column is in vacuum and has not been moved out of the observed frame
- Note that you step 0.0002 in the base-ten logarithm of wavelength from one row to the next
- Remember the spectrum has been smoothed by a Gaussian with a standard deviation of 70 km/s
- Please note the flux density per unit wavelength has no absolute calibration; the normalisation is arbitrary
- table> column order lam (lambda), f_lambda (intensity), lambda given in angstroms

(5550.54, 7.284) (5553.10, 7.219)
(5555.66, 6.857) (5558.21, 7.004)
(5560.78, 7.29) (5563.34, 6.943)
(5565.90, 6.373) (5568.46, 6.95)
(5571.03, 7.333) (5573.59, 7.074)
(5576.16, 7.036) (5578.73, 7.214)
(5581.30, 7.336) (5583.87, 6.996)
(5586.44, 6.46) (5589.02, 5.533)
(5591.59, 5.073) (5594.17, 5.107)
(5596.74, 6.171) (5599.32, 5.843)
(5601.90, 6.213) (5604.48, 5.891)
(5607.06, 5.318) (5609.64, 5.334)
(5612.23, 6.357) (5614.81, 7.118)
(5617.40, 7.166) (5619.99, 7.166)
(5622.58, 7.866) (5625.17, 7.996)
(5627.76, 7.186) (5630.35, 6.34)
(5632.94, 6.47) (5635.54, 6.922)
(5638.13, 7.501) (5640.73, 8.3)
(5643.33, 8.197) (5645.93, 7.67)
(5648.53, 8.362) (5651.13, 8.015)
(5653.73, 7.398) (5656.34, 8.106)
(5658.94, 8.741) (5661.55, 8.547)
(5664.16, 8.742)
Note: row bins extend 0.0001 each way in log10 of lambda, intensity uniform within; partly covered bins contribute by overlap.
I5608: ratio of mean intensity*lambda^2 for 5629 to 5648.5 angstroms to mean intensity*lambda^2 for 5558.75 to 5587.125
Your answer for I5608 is 1.1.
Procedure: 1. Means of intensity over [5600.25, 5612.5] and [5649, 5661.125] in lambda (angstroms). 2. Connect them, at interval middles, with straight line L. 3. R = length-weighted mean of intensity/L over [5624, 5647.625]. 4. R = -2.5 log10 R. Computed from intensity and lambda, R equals -0.033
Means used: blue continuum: 5.78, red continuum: 8.12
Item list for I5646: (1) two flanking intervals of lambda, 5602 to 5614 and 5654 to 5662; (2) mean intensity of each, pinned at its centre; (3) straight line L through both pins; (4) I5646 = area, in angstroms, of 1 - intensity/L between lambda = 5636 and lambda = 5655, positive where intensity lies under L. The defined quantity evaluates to -0.5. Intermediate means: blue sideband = 5.83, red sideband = 8.31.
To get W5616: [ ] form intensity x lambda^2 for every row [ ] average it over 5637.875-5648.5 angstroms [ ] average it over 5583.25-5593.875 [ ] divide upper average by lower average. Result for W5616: 1.4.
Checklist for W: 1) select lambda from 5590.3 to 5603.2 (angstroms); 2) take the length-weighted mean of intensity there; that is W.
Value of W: 5.68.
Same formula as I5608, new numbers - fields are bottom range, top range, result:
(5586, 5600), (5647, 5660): 1.47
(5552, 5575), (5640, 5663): 1.20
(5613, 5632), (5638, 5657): 1.11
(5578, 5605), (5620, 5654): 1.25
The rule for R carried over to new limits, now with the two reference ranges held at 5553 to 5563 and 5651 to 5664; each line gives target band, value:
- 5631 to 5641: 0.12 mag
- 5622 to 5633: 0.10 mag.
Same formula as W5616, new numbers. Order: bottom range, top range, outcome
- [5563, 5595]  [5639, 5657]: 1.24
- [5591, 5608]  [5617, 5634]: 1.27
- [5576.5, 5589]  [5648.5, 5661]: 1.22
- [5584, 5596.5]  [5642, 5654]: 1.42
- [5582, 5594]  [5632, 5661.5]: 1.34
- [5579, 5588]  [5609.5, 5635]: 1.02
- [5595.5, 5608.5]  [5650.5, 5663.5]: 1.42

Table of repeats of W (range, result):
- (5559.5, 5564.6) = 7.12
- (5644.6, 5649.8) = 8.02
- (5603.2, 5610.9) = 5.52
